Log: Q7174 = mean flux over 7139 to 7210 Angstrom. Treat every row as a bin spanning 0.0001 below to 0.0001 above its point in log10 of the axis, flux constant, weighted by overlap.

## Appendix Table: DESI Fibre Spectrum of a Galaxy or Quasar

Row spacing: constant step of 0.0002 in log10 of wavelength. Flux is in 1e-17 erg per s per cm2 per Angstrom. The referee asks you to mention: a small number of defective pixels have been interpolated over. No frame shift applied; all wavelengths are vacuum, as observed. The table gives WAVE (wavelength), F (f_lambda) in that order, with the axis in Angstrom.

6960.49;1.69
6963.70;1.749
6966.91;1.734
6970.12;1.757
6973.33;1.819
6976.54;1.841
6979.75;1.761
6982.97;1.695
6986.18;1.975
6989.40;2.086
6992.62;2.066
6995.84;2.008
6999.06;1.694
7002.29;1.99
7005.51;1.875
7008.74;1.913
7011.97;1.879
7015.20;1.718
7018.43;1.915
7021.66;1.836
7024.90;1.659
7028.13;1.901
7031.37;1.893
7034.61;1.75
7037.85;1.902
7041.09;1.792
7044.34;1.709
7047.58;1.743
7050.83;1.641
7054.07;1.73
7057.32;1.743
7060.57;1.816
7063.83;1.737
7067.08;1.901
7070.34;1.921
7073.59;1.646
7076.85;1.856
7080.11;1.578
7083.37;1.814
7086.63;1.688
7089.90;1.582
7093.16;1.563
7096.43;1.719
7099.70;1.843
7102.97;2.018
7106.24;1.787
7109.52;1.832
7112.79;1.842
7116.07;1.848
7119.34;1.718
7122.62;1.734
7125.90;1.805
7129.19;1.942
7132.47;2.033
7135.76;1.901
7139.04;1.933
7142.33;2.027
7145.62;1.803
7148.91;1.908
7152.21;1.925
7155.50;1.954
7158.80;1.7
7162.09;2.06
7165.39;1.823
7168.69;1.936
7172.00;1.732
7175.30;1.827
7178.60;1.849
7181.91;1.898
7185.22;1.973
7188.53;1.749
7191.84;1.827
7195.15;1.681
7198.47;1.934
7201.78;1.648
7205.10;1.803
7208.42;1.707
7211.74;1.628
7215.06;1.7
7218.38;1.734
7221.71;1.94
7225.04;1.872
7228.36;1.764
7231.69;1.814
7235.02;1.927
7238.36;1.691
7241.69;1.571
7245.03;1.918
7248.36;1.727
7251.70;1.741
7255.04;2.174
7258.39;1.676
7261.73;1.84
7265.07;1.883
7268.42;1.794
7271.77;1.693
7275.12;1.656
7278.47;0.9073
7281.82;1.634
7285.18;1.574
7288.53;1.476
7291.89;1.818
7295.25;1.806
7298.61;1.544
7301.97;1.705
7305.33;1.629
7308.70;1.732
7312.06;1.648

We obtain 1.85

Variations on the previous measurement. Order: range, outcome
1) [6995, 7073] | 1.82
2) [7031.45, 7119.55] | 1.77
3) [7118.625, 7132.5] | 1.83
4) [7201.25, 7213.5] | 1.7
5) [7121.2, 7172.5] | 1.89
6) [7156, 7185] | 1.86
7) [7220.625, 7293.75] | 1.73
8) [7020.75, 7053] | 1.78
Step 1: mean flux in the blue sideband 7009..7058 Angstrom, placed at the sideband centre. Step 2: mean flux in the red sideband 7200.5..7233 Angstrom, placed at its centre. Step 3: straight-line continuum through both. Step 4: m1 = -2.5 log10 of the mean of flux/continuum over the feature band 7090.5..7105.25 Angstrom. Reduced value 0.01 mag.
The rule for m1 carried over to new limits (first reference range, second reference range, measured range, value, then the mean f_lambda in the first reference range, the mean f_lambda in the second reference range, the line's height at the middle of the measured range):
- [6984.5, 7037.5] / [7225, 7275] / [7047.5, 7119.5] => 0.056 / 1.88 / 1.8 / 1.86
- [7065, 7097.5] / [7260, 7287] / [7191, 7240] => -0.078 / 1.73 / 1.62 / 1.65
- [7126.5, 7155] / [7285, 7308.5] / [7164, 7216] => 0.030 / 1.93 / 1.66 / 1.84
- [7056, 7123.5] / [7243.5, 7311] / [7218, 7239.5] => -0.069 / 1.77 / 1.7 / 1.72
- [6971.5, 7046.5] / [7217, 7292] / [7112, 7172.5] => -0.054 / 1.85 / 1.73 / 1.79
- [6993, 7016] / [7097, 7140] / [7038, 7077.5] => 0.060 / 1.88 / 1.86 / 1.87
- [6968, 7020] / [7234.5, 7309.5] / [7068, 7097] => 0.065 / 1.87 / 1.7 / 1.82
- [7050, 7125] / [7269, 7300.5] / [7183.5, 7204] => -0.087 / 1.77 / 1.58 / 1.66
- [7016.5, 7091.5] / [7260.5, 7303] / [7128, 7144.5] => -0.142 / 1.77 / 1.64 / 1.72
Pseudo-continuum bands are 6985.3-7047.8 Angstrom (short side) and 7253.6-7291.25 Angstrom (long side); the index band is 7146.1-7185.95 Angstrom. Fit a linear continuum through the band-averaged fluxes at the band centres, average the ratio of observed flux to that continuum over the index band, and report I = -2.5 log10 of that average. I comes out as -0.08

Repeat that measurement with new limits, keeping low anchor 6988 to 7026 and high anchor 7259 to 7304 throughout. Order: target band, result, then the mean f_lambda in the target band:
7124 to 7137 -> -0.08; 1.92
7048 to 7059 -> 0.08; 1.71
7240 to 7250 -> -0.04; 1.74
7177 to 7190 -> -0.08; 1.87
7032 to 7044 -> 0.03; 1.81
